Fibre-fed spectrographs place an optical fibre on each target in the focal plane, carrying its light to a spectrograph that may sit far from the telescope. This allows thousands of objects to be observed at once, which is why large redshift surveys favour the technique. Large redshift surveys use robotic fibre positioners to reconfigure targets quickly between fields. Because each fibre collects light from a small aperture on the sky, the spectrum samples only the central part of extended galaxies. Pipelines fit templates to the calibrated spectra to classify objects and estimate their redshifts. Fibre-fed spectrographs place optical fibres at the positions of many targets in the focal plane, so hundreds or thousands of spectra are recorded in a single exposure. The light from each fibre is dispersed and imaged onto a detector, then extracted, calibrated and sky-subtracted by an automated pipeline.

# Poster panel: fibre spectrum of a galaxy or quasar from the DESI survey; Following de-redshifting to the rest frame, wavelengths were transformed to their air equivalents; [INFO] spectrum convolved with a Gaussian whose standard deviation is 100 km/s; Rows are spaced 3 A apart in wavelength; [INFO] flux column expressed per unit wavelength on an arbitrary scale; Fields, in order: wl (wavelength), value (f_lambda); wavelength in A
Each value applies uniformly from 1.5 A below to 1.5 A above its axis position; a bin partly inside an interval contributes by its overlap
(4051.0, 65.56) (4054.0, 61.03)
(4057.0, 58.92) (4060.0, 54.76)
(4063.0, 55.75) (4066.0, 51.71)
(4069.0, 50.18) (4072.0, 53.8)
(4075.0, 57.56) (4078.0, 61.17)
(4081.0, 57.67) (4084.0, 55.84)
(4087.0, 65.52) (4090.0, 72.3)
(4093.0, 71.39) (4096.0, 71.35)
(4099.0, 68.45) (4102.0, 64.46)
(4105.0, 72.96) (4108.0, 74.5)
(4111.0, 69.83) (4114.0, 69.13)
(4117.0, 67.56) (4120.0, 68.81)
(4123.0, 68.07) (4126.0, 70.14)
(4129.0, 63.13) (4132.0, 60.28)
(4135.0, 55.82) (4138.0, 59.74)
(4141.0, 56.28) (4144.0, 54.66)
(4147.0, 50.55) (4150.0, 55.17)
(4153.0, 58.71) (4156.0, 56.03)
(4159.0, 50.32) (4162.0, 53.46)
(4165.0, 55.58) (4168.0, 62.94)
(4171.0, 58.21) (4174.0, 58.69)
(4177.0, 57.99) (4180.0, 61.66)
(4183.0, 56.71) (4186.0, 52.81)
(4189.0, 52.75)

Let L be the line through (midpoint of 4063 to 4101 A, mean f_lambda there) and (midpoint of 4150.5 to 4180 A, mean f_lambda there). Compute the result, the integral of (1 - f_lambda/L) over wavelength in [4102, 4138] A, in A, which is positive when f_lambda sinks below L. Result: -4.6 A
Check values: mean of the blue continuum 61.2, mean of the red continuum 57.1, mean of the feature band 66.9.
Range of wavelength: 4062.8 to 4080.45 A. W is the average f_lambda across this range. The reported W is 55.1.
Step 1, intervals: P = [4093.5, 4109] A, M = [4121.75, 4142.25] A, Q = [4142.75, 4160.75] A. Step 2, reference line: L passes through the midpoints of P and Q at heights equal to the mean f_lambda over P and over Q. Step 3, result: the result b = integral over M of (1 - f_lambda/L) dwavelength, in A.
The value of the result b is -0.5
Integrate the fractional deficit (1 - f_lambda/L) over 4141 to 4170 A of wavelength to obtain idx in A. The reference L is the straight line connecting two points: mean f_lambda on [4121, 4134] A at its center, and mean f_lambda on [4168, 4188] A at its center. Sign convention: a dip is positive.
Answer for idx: 2.72 A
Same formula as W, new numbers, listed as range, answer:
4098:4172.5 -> 61.7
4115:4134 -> 66.1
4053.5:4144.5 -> 62.8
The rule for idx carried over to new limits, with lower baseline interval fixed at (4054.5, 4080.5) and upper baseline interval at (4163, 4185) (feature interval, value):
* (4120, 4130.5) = -1.8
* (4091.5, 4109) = -4.3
